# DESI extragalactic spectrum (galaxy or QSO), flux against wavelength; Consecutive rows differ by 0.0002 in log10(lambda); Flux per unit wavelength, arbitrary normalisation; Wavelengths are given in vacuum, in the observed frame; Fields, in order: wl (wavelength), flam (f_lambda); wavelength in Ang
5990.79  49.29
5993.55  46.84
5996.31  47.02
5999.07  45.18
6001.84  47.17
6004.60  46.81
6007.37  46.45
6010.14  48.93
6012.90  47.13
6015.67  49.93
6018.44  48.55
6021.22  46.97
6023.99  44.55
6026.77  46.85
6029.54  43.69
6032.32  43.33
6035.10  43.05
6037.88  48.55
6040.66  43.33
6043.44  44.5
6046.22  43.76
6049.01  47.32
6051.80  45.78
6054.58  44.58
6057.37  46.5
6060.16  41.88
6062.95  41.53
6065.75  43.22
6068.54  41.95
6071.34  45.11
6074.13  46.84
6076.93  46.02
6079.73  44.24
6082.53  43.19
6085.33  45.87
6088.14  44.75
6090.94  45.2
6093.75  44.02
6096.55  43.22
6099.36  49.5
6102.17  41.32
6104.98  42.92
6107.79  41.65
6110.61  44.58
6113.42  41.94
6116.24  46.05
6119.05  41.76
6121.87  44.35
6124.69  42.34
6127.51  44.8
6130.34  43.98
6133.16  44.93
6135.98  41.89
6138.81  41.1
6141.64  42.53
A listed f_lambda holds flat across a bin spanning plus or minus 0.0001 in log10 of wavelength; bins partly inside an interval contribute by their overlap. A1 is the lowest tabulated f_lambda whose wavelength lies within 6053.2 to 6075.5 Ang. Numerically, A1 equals 41.53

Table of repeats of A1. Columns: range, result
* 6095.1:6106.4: 41.32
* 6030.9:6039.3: 43.05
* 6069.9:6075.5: 45.11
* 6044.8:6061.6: 41.88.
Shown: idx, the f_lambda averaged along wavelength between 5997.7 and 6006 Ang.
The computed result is 46.4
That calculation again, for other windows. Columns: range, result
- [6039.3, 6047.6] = 43.9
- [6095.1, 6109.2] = 43.7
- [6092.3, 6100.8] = 45.6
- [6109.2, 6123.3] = 43.7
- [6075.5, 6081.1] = 45.1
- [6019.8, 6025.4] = 45.7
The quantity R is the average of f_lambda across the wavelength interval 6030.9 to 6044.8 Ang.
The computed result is 44.5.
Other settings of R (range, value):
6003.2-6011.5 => 47.4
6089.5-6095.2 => 44.7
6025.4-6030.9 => 45.3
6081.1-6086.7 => 44.5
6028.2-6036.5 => 43.3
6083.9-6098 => 44.6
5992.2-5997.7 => 47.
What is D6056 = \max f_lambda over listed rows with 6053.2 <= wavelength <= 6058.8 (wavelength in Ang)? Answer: 46.5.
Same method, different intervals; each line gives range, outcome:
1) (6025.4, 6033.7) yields 46.85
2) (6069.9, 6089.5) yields 46.84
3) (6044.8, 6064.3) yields 47.32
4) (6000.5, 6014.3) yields 48.93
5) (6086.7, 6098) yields 45.2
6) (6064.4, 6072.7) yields 45.11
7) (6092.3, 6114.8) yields 49.5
